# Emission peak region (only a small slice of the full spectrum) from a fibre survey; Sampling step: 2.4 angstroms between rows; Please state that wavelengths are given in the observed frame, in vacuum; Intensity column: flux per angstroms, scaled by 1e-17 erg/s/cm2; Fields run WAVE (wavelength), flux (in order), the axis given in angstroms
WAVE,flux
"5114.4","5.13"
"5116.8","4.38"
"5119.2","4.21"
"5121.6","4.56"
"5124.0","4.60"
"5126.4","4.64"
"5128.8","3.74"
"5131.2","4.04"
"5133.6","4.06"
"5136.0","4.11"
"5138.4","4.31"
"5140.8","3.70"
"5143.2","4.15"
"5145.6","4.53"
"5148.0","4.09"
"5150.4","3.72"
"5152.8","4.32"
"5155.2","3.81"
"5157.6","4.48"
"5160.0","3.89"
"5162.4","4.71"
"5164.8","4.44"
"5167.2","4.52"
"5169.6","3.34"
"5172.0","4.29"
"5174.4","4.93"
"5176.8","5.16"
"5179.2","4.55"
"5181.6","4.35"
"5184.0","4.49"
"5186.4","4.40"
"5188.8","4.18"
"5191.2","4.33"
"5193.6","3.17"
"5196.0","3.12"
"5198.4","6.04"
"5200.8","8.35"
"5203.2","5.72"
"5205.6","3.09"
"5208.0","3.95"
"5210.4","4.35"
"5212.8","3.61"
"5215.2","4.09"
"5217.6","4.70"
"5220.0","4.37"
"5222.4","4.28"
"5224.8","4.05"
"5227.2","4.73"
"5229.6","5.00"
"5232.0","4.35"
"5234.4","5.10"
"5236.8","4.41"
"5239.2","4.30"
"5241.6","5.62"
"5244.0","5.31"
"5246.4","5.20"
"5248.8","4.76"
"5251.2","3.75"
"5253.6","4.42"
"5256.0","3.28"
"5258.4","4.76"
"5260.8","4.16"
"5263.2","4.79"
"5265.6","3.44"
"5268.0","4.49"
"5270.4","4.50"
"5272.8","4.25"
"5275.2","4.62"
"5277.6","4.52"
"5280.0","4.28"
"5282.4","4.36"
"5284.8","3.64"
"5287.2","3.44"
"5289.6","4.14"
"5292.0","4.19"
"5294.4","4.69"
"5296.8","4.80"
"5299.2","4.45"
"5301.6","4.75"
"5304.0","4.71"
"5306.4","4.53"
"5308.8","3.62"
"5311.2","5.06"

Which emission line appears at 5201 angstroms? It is H-gamma 4340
